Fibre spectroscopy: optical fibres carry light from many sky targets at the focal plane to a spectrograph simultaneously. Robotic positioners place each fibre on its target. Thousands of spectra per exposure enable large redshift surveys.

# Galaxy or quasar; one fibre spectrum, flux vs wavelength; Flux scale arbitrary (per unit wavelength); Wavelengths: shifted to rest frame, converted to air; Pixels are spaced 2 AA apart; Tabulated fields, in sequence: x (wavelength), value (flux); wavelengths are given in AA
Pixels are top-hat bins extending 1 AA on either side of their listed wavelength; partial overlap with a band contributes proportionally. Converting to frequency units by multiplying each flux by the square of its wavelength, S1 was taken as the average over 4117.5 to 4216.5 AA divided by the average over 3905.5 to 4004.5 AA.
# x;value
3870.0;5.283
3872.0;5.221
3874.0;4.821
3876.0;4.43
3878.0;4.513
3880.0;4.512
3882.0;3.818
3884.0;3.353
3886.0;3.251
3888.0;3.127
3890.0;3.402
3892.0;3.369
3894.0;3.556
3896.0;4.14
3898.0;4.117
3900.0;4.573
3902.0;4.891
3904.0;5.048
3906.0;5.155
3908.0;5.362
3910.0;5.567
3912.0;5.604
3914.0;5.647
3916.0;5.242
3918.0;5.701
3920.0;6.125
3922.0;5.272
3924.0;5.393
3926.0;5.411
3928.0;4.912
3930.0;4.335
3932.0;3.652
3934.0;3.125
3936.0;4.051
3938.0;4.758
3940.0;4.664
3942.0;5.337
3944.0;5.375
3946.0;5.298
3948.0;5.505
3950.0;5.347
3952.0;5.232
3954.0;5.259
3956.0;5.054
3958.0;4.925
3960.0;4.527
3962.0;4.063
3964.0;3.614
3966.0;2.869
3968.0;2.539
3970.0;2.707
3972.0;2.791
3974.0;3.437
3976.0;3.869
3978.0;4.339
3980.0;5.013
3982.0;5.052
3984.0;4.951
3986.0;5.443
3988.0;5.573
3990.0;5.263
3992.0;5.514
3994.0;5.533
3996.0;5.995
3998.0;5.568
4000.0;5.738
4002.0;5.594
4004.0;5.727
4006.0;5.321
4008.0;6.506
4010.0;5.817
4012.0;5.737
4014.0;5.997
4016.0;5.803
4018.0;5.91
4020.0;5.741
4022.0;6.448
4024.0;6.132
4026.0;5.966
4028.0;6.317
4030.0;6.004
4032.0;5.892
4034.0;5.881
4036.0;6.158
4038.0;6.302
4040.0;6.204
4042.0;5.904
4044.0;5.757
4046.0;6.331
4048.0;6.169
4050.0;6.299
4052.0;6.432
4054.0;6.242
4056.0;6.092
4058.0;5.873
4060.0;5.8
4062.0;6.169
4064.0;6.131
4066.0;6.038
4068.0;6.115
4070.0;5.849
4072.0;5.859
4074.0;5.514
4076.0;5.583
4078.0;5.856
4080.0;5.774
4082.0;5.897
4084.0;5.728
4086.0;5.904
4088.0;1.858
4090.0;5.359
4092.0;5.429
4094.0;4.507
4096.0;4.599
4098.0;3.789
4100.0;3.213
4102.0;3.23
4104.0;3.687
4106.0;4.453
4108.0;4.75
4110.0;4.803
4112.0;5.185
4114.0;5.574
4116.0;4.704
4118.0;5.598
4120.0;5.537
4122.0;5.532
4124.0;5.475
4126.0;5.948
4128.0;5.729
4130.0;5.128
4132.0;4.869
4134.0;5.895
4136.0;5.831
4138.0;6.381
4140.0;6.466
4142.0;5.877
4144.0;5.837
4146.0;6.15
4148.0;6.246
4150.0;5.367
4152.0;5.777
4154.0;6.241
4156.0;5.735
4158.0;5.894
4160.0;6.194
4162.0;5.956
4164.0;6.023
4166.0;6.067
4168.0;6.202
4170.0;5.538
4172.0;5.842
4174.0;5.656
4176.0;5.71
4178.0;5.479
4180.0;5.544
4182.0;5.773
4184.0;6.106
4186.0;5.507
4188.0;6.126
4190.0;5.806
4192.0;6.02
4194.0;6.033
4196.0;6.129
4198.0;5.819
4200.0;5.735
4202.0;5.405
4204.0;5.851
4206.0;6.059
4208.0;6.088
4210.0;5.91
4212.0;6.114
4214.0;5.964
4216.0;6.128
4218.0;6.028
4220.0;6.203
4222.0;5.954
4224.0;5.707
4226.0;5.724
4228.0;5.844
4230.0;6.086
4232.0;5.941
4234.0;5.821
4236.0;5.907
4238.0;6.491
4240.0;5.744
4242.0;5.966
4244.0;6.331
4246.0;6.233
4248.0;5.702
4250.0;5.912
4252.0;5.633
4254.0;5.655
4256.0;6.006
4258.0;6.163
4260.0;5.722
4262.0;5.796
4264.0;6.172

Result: 1.34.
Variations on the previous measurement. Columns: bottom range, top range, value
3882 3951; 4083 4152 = 1.21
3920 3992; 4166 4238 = 1.45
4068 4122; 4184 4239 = 1.27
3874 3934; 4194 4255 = 1.52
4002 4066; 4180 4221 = 1.07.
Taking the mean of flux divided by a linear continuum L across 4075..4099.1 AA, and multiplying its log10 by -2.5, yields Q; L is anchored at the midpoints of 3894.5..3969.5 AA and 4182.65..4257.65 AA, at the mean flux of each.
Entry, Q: 0.08 mag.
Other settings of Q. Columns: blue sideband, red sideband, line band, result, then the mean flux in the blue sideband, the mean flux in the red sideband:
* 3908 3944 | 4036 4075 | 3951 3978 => 0.33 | 5.01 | 6.06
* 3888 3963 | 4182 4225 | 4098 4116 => 0.26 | 4.81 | 5.93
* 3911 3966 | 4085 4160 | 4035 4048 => -0.20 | 4.9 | 5.22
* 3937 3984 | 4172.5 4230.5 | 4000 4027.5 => -0.24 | 4.43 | 5.88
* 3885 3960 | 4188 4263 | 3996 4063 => -0.16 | 4.77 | 5.94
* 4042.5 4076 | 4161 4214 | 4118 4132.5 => 0.09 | 6.03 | 5.87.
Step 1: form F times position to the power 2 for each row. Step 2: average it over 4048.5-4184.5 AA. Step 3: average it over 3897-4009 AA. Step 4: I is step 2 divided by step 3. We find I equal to 1.2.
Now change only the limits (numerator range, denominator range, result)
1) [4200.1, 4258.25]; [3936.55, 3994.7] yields 1.47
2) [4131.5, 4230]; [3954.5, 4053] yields 1.21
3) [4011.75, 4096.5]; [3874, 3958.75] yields 1.32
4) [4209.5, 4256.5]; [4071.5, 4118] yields 1.32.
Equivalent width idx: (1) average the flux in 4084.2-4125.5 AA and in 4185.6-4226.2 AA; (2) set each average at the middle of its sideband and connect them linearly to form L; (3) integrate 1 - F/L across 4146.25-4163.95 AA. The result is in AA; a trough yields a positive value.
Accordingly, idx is -2.1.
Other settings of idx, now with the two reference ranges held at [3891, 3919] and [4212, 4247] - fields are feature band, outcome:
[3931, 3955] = 0.93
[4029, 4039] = -1.38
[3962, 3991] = 5.74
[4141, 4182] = -0.71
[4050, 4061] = -1.47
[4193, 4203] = 0.12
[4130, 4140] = -0.14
